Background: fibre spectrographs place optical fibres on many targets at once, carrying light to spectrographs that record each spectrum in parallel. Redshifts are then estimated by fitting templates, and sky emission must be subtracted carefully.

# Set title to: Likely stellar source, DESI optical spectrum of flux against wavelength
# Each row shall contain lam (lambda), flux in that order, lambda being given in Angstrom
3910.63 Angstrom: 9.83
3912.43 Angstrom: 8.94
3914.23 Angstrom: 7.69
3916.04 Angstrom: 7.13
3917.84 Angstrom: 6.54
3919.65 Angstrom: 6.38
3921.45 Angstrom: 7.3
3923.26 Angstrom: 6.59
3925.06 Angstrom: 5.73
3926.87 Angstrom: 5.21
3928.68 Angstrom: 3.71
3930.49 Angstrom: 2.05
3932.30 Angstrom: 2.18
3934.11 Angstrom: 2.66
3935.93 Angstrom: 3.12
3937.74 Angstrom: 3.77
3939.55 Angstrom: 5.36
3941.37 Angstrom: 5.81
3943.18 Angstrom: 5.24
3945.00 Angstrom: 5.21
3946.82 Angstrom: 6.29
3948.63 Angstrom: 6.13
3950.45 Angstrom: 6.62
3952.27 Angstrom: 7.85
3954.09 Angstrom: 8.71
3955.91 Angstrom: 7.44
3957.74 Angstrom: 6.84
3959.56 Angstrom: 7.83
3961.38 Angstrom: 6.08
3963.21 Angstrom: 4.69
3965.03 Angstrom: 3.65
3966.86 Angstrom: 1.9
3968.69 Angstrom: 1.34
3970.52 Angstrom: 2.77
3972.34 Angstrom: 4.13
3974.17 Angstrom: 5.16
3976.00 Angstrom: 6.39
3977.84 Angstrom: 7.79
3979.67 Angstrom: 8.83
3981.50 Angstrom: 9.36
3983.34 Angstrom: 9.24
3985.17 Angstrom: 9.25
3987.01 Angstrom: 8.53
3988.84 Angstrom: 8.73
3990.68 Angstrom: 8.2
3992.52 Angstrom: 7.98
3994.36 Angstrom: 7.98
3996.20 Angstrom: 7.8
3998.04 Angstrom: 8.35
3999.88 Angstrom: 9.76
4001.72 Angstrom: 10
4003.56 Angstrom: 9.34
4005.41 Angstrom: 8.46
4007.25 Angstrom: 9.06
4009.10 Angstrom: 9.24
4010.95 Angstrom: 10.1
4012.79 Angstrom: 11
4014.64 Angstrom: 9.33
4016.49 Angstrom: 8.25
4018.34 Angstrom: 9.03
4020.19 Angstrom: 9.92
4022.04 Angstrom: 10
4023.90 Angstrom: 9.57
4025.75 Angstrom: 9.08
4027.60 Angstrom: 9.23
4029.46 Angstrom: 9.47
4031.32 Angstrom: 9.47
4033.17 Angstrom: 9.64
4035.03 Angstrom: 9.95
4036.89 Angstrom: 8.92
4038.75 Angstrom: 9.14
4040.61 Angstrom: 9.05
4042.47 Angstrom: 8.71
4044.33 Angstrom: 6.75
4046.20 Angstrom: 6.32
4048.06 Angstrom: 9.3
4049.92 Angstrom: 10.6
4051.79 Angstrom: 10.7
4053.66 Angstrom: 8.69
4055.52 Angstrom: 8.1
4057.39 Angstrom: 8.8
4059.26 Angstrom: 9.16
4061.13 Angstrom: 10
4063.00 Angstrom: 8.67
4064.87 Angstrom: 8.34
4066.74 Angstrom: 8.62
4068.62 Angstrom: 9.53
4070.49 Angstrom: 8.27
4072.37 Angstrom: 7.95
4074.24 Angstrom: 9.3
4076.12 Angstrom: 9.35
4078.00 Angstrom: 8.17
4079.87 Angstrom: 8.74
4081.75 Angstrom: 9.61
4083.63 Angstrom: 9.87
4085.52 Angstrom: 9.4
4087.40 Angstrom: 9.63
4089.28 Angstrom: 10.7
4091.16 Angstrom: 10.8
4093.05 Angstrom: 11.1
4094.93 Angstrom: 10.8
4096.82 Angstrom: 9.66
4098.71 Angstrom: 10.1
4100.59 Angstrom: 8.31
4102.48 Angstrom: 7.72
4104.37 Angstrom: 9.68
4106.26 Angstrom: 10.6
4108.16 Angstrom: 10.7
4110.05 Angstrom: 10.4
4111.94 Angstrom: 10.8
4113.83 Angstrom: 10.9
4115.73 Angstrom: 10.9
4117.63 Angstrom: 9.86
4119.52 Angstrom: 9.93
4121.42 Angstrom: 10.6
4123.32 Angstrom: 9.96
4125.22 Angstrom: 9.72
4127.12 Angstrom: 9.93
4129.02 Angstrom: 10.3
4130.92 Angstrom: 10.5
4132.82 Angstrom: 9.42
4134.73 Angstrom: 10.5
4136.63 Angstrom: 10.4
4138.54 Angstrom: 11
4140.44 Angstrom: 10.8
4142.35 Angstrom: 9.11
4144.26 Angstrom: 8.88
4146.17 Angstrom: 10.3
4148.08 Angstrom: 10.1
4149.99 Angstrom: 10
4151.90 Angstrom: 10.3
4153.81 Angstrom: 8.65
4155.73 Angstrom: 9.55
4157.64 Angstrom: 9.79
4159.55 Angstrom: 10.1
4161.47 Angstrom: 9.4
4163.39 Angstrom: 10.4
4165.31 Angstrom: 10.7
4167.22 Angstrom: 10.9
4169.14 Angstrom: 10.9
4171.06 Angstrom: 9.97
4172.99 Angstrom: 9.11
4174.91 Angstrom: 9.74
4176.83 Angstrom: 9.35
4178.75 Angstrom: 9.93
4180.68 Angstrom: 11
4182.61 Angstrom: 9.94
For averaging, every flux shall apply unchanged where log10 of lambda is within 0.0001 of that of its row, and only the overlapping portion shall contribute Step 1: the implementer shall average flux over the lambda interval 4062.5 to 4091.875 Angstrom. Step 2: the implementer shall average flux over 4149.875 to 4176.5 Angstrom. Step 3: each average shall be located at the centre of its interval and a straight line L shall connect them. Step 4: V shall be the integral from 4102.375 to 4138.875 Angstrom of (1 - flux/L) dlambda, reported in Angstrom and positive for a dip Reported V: -2.5 Angstrom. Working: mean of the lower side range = 9.18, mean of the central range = 10.2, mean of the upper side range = 9.95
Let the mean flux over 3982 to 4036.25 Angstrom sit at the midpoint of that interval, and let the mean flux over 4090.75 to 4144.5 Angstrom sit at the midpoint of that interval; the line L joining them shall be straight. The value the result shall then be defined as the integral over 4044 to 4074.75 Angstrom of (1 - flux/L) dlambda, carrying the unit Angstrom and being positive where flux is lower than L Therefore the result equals 2.6 Angstrom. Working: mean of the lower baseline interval 9.17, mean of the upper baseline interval 10.1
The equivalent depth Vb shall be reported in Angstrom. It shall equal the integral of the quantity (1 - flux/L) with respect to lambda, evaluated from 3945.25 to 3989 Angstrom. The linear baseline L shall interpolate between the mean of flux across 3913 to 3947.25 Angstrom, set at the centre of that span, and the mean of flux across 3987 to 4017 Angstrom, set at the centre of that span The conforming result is 4.2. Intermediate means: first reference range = 5.17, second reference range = 8.97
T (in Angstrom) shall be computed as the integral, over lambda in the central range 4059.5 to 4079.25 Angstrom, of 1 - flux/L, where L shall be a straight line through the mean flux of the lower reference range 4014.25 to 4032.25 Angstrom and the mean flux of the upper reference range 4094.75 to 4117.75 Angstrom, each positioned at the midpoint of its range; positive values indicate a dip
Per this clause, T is 1.79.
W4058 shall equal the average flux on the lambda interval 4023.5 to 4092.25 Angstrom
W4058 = 9.13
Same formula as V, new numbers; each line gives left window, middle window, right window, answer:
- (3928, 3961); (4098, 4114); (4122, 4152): -0.91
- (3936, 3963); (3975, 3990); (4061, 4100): -3.08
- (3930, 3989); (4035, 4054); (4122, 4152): -2.52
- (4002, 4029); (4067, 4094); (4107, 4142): 1.45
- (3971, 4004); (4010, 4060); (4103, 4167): -2.72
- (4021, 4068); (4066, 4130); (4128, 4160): -1.40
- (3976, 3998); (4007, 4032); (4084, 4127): -1.74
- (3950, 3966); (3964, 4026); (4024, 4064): -1.32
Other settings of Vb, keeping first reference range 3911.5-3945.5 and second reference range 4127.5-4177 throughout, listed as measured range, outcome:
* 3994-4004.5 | -3.3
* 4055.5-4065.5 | -1.0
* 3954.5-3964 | -1.2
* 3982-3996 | -4.2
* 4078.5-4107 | -3.2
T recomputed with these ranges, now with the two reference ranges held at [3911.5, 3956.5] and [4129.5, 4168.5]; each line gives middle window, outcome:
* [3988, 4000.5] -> -2.6 Angstrom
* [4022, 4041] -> -4.2 Angstrom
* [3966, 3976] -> 4.8 Angstrom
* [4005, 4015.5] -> -3.3 Angstrom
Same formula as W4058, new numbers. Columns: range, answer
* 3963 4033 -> 8.02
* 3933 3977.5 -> 5.23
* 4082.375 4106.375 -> 9.85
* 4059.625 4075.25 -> 8.85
